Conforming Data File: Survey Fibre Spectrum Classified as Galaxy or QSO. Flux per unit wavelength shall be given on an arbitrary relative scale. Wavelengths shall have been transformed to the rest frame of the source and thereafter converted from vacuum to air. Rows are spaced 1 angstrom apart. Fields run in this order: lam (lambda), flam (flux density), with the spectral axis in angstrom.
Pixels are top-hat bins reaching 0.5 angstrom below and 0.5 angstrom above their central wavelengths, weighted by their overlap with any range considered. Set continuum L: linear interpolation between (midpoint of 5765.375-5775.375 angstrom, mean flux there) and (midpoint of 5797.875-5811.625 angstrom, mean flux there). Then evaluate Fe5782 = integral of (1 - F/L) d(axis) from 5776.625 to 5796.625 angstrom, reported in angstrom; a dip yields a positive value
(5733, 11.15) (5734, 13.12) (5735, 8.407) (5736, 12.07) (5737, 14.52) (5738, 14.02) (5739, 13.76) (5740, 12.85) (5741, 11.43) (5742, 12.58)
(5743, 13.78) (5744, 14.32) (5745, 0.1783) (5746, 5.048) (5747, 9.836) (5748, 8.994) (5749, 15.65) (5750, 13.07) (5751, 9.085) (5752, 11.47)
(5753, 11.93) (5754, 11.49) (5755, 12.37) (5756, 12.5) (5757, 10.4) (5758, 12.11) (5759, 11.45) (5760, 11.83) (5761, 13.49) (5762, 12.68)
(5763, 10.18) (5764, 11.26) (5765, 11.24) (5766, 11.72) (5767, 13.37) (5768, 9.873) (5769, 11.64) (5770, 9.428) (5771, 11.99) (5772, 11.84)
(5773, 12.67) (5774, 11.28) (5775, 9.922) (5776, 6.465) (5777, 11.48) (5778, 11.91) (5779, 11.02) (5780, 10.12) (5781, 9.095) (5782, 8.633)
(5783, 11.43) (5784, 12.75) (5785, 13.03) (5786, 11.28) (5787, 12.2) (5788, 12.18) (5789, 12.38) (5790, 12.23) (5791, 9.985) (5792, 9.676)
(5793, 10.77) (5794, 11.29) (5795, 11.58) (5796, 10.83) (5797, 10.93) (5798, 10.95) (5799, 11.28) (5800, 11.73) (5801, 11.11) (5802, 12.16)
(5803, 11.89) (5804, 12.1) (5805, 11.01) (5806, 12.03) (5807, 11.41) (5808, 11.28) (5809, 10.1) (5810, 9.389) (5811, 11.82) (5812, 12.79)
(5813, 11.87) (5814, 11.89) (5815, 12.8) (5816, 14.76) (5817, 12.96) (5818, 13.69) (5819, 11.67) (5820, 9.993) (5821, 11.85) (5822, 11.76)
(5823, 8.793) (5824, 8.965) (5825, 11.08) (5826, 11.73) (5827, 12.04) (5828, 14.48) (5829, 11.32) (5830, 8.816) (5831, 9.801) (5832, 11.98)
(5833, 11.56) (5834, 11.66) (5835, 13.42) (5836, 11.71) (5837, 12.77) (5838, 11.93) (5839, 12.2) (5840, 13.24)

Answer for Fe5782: 0.30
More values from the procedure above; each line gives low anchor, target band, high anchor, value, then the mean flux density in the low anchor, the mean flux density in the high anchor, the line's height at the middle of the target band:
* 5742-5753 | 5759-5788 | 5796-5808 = -0.96 angstrom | 10.3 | 11.5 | 10.9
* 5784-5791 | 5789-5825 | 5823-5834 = 0.59 angstrom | 12.1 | 11.1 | 11.6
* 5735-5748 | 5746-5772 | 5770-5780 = -1.25 angstrom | 11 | 10.8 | 10.9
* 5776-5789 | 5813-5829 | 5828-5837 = -0.61 angstrom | 11.1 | 11.5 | 11.4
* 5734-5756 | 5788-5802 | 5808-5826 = 0.33 angstrom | 11.3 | 11.5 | 11.5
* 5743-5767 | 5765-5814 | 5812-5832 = 0.65 angstrom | 11.1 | 11.6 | 11.4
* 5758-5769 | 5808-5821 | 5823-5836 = -0.61 angstrom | 11.7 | 11.3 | 11.4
